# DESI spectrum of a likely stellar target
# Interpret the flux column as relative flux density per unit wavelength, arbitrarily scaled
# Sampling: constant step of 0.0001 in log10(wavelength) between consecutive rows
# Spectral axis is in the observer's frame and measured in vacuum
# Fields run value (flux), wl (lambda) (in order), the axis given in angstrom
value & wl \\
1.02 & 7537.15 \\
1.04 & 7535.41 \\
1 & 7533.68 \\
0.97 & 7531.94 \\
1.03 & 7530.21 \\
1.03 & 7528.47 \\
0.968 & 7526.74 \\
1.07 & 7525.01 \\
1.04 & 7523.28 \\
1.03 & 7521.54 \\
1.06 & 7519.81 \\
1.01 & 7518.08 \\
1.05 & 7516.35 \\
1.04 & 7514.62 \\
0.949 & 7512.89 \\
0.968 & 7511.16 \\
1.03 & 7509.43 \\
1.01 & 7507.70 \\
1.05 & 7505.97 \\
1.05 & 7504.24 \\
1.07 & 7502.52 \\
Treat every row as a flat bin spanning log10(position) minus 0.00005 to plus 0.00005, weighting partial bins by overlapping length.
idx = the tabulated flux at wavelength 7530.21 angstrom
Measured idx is 1.03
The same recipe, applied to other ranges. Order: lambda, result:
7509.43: 1.03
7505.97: 1.05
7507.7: 1.01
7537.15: 1.02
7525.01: 1.07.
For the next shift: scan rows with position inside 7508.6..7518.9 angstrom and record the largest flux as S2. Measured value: 1.05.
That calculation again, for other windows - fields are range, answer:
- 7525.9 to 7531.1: 1.03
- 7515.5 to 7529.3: 1.07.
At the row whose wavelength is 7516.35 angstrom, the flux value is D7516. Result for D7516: 1.05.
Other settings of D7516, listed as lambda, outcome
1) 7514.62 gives 1.04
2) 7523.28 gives 1.04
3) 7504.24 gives 1.05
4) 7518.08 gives 1.01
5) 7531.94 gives 0.97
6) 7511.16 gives 0.968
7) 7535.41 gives 1.04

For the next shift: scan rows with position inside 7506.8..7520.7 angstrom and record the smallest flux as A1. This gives 0.949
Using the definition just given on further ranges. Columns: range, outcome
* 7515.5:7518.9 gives 1.01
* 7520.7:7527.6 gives 0.968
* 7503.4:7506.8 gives 1.05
